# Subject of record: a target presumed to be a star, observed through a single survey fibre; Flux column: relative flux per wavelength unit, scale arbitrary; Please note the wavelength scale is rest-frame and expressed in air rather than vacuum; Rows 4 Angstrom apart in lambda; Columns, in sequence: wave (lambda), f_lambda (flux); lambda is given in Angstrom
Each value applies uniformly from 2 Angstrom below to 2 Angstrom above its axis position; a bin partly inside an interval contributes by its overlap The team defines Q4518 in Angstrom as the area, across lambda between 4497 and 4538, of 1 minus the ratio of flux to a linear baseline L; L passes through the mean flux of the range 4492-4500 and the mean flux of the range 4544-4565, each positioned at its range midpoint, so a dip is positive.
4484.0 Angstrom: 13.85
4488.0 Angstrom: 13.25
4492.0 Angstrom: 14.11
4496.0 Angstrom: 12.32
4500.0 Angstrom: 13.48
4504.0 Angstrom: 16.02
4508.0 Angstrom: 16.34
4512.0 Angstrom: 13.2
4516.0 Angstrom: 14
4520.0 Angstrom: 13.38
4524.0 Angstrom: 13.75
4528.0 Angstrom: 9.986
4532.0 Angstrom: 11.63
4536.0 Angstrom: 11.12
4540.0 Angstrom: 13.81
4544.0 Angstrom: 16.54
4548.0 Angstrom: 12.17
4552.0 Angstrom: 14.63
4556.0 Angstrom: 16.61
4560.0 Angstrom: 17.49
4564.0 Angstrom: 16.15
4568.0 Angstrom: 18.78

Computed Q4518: 1.8 Angstrom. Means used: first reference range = 13.1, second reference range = 15.5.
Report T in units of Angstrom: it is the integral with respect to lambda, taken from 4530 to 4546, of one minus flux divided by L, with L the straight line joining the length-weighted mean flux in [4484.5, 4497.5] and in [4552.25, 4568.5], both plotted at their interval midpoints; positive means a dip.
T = 2.5 Angstrom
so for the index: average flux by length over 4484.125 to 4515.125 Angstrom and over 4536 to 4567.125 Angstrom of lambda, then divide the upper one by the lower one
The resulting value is 1.1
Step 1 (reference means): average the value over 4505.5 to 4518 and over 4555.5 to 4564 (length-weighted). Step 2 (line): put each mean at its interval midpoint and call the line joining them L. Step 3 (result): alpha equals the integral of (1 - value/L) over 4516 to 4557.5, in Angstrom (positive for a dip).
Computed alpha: 6.4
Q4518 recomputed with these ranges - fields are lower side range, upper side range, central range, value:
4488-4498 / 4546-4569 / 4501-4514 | -1.2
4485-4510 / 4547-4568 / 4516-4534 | 3.1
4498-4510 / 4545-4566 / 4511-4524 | 1.5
